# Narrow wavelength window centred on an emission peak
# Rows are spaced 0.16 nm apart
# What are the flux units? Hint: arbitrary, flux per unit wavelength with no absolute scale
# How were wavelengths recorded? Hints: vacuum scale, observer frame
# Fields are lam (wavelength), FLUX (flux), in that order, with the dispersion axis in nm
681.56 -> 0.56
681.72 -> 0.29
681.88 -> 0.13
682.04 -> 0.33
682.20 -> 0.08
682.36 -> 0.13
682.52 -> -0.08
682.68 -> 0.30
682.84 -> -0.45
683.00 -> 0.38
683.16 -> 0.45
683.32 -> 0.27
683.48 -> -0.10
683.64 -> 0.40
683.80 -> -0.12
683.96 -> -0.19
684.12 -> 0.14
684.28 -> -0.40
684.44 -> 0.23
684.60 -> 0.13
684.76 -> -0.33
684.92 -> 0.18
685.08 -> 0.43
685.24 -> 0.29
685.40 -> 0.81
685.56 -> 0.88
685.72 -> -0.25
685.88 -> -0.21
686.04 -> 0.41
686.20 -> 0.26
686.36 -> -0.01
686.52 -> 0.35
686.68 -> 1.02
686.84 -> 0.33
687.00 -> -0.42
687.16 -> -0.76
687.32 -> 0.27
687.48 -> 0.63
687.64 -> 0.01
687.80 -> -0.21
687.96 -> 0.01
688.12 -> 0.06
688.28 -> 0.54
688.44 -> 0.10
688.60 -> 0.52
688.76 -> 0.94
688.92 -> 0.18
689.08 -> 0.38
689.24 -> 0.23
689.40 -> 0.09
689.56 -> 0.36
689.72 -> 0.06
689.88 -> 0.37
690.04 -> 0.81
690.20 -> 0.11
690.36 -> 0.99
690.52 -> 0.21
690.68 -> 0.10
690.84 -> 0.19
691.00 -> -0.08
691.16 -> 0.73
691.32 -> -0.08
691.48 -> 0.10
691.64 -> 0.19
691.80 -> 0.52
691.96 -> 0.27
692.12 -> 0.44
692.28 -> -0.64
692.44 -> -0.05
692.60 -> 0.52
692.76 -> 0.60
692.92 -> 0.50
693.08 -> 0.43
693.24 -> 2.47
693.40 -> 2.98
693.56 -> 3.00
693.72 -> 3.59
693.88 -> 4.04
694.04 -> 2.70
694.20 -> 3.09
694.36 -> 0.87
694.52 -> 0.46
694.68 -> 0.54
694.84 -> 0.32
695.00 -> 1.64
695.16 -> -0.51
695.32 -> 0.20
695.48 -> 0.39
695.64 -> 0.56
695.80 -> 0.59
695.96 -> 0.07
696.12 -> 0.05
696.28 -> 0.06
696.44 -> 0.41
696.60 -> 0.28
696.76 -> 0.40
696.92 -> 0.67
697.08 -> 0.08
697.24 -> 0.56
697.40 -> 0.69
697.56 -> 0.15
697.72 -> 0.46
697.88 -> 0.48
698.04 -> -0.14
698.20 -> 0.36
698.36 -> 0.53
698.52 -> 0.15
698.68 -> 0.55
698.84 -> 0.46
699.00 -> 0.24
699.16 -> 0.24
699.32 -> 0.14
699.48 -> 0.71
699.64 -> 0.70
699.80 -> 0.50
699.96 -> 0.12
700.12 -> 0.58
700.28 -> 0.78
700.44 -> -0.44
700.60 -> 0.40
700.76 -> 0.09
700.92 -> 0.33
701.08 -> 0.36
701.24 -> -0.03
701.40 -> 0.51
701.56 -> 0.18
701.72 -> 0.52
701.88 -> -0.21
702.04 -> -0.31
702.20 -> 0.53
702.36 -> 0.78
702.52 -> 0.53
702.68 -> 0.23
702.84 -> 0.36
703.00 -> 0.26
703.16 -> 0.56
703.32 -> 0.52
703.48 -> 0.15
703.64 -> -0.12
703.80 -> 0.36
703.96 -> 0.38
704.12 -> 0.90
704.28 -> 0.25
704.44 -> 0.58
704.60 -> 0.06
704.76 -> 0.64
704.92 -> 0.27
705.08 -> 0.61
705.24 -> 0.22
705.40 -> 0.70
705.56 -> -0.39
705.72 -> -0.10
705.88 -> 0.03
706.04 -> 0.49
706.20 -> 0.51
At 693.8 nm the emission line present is [O II] 3727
